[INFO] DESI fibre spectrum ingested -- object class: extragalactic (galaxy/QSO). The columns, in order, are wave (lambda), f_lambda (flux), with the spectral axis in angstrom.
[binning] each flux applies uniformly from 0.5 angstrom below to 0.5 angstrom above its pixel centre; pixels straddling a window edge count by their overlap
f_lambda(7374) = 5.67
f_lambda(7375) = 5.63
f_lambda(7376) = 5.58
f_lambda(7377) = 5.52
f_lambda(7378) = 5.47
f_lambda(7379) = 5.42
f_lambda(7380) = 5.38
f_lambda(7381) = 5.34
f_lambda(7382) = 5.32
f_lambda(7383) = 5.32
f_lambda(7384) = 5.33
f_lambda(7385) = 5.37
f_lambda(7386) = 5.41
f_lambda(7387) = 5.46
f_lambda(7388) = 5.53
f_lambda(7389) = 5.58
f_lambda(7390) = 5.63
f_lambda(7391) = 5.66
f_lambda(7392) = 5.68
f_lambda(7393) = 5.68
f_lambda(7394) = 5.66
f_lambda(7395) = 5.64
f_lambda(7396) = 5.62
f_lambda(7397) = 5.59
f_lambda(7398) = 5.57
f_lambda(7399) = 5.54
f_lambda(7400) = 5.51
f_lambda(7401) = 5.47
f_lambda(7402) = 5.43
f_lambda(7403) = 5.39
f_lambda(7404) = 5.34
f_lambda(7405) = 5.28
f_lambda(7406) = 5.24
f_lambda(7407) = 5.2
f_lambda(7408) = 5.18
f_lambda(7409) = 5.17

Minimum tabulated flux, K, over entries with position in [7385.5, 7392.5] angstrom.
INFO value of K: 5.41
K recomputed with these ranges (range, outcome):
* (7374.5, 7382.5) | 5.32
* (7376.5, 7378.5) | 5.47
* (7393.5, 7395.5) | 5.64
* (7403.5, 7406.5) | 5.24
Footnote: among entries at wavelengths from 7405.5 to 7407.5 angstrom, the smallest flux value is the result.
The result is 5.2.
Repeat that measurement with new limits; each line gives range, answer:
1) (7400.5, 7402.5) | 5.43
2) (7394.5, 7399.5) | 5.54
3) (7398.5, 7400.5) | 5.51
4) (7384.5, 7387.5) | 5.37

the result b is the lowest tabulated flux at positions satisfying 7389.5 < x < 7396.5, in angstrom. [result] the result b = 5.62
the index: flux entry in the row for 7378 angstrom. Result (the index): 5.47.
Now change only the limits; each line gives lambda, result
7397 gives 5.59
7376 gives 5.58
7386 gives 5.41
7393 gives 5.68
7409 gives 5.17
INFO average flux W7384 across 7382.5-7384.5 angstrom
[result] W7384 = 5.33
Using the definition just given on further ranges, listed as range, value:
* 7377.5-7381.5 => 5.4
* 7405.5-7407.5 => 5.22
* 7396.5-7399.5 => 5.57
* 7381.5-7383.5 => 5.32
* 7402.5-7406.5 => 5.31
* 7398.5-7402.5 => 5.49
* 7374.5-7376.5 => 5.61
